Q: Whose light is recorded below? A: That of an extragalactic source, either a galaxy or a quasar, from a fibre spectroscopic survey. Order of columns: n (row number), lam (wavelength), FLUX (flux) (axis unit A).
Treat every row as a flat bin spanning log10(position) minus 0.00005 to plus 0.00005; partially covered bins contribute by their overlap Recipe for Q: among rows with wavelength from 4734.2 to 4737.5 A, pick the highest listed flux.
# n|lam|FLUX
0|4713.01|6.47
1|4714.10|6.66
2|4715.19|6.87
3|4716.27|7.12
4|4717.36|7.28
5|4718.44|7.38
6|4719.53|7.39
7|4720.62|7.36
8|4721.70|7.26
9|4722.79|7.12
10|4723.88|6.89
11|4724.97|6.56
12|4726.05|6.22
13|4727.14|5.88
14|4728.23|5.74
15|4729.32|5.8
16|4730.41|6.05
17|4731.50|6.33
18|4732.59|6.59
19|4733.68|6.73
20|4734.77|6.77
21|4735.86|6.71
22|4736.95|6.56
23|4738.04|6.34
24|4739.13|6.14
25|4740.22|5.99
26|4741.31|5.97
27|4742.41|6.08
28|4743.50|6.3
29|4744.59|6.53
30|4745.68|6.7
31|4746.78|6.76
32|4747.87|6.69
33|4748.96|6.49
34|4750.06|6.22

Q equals 6.77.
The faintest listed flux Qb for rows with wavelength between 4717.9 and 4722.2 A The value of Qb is 7.26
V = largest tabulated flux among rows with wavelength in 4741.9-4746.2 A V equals 6.7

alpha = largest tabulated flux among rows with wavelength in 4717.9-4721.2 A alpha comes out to 7.39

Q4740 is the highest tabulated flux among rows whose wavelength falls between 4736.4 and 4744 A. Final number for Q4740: 6.56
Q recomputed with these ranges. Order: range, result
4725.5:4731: 6.22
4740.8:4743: 6.08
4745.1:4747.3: 6.76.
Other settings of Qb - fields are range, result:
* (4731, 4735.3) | 6.33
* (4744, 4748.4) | 6.53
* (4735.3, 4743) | 5.97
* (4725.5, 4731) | 5.74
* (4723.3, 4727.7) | 5.88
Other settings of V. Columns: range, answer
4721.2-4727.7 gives 7.26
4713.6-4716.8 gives 7.12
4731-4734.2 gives 6.73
